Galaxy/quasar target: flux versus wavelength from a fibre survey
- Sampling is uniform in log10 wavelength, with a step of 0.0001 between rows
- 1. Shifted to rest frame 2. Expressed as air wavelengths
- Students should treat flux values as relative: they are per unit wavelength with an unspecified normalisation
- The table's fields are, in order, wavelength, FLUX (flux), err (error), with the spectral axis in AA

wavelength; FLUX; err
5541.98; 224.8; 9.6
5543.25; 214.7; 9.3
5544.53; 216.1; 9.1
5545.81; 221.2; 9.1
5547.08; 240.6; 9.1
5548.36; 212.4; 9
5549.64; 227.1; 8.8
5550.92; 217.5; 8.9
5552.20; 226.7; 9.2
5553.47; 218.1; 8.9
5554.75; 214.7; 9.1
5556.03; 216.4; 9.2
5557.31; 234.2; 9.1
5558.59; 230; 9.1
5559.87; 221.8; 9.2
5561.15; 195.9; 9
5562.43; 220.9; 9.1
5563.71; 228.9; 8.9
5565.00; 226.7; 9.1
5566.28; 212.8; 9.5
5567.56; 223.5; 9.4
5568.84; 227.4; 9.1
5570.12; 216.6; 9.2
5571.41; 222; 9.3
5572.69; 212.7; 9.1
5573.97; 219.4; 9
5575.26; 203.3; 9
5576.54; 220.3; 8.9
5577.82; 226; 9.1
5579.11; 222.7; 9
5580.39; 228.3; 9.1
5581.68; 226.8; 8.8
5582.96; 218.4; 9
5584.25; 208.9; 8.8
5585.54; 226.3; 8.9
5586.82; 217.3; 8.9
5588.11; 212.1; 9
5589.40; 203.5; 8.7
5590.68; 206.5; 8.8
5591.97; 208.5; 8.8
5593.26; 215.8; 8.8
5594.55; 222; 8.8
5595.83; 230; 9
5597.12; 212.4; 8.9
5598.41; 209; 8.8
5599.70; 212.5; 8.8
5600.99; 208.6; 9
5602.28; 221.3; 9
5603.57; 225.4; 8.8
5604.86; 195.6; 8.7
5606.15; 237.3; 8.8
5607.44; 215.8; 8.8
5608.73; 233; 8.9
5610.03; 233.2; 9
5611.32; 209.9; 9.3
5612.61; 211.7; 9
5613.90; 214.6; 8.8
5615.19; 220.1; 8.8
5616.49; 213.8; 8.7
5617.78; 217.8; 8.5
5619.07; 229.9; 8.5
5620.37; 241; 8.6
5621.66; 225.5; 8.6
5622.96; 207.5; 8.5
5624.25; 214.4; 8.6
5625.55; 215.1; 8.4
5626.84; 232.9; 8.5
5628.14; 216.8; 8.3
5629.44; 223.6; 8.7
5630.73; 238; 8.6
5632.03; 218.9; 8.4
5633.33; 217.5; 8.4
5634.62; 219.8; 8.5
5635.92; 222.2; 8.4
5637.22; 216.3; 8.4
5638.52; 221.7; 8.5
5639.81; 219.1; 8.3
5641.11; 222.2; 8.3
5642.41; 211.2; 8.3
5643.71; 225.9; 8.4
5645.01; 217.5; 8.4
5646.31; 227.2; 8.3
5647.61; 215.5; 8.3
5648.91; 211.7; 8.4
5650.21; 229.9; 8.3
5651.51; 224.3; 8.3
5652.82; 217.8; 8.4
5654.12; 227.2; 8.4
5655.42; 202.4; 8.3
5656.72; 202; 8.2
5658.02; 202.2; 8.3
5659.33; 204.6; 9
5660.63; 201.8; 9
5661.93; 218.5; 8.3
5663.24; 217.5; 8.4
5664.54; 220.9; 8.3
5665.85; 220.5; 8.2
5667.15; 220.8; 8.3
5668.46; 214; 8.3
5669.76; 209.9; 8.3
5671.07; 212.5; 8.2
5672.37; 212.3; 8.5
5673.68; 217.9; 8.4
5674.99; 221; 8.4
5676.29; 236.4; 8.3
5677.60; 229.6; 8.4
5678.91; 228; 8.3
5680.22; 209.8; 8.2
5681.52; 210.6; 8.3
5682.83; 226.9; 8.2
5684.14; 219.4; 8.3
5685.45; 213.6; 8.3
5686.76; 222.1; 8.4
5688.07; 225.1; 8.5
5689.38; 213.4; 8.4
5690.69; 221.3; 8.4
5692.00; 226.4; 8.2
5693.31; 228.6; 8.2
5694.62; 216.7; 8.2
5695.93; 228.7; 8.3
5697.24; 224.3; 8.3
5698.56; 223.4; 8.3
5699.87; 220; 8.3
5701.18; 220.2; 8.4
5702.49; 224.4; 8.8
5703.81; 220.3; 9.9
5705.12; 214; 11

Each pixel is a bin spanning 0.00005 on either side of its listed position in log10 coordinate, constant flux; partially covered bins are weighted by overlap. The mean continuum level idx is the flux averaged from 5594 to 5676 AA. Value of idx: 218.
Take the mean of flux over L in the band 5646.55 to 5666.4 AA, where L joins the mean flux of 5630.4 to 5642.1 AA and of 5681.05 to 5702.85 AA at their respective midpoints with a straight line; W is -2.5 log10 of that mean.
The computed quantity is 0.03 mag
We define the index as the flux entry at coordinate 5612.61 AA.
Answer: 211.7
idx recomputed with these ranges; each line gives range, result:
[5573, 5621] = 218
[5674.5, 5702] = 222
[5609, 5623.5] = 221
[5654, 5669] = 212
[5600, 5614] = 219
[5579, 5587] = 221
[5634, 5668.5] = 217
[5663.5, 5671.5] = 217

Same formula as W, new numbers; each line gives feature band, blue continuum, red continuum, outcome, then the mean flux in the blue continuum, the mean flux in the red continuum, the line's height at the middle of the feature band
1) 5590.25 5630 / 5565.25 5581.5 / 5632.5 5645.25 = 0.00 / 220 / 219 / 220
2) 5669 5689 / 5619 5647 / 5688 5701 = 0.01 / 222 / 223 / 222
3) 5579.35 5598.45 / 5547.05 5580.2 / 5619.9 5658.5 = 0.02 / 220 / 220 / 220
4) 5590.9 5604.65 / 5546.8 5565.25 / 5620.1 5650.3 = 0.03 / 222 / 221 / 221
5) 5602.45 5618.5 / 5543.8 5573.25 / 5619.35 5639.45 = 0.01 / 221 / 222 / 222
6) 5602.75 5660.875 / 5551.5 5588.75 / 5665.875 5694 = 0.00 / 220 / 220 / 220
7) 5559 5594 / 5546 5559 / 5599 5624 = 0.02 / 224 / 220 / 222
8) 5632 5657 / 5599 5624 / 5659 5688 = 0.00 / 220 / 218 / 219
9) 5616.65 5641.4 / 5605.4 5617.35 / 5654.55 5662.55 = -0.03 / 221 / 206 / 215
